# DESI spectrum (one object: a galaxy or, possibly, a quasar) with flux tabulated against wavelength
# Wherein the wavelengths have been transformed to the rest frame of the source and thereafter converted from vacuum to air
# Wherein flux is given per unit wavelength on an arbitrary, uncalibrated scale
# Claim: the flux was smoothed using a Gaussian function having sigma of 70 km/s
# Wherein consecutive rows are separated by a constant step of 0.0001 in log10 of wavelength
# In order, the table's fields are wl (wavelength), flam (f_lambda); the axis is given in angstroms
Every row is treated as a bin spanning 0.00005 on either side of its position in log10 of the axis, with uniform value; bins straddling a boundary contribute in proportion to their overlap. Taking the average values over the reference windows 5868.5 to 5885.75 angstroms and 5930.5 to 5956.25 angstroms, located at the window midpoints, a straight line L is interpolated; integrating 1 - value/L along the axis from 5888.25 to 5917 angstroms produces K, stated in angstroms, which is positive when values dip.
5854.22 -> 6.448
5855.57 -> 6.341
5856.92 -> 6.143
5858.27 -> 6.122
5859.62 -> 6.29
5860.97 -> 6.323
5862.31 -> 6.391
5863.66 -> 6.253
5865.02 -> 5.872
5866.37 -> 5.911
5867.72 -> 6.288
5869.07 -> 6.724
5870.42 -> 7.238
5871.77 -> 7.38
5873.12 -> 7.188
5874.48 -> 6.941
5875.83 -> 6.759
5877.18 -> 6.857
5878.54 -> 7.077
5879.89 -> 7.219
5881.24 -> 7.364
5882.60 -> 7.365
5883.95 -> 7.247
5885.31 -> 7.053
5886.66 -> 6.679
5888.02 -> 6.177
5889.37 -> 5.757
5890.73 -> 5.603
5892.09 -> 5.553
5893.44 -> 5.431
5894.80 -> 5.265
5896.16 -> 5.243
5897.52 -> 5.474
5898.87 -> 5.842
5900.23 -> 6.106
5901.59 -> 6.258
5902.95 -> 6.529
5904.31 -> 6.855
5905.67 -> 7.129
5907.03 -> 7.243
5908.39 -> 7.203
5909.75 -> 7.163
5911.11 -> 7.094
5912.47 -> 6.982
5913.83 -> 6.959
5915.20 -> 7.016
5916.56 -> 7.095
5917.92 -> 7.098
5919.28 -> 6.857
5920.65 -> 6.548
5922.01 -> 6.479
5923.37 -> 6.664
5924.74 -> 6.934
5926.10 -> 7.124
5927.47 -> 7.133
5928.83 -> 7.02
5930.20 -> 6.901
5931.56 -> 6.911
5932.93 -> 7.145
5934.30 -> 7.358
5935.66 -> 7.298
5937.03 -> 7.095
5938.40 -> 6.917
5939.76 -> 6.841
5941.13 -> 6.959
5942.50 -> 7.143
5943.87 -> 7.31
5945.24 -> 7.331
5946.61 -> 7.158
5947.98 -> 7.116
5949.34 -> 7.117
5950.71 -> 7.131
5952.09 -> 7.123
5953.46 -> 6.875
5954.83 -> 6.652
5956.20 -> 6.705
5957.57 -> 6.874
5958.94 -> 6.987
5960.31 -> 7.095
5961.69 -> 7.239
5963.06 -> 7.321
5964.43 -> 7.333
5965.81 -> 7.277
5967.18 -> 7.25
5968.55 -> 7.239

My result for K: 3.0 angstroms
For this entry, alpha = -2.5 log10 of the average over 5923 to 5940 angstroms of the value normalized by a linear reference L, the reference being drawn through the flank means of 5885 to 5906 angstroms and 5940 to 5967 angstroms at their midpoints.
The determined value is -0.06 mag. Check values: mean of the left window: 6.03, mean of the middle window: 7.04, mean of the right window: 7.09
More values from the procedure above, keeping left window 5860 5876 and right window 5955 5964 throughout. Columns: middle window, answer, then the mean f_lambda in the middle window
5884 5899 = 0.14 mag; 5.88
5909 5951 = -0.02 mag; 7.03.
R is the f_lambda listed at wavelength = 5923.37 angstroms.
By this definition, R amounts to 6.664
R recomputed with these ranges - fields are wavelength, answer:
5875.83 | 6.759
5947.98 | 7.116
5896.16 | 5.243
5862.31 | 6.391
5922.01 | 6.479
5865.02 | 5.872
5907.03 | 7.243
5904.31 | 6.855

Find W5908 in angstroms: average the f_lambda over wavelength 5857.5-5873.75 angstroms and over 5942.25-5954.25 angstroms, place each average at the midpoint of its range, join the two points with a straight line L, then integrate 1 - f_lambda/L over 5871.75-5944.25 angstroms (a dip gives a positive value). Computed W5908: 0.8 angstroms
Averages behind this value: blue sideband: 6.5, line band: 6.75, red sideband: 7.14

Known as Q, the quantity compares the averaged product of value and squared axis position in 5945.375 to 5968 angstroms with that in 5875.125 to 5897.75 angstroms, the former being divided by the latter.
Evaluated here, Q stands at 1.1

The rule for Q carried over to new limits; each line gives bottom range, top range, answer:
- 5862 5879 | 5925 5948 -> 1.09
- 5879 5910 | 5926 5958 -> 1.12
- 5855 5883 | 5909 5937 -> 1.07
